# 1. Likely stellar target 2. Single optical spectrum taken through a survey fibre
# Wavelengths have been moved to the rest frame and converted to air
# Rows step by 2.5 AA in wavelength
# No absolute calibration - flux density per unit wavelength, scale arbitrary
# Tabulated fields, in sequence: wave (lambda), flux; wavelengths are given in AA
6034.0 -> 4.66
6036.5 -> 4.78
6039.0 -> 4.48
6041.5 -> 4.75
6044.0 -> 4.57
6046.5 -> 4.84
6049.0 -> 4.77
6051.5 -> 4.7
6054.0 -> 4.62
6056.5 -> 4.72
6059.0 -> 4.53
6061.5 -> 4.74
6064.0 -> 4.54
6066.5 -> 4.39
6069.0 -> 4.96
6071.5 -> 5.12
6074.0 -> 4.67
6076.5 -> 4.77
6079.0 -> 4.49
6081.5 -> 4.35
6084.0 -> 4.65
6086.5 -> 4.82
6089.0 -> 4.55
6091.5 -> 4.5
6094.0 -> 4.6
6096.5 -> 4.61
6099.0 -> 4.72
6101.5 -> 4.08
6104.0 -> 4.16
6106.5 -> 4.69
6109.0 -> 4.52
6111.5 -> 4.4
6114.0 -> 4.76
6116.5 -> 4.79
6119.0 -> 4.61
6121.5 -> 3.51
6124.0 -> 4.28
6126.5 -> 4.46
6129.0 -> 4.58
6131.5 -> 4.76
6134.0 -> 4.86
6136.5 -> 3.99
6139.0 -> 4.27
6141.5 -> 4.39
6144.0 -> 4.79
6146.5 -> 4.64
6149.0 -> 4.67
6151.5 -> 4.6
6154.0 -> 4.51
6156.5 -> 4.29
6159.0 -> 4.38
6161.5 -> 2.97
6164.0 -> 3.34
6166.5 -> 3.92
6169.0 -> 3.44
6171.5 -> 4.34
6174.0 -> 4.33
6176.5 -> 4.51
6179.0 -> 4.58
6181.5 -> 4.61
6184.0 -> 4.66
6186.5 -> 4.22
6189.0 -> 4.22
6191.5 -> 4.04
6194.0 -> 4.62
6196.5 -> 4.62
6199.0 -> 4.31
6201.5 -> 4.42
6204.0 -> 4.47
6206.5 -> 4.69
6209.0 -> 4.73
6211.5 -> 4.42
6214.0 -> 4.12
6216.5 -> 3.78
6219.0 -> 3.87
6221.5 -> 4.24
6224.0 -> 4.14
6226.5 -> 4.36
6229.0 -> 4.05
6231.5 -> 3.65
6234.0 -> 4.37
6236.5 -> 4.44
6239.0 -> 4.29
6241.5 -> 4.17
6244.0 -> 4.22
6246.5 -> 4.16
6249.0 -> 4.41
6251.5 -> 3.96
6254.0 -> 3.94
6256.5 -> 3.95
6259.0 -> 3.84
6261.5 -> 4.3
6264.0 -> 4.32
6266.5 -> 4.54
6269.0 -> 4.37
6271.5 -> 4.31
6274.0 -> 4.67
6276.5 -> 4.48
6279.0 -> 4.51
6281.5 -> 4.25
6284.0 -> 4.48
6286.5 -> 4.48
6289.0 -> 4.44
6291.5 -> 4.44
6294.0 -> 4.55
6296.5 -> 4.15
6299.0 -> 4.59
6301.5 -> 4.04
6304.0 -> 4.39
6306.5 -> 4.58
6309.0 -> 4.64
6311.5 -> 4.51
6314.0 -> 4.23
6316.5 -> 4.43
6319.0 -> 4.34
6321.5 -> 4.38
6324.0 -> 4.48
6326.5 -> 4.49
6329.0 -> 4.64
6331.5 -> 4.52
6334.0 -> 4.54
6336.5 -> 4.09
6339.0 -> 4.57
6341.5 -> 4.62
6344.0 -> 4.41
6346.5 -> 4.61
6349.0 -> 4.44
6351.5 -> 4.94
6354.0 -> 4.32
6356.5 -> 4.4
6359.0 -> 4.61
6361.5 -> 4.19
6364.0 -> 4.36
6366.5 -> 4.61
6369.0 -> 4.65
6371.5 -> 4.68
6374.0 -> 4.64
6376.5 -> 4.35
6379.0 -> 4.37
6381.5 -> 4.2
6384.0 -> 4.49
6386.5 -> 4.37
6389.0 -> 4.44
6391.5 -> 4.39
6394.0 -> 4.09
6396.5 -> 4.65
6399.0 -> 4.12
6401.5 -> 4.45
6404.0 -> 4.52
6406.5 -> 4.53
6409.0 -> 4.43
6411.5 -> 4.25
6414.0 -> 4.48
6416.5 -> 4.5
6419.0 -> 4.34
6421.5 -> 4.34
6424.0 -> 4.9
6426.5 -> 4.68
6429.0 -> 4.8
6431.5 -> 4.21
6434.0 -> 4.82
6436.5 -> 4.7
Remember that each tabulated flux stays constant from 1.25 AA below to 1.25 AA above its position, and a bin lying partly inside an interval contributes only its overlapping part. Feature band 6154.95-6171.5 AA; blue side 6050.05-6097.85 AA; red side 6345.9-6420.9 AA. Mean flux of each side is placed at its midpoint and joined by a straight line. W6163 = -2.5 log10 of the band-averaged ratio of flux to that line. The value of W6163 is 0.21 mag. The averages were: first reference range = 4.65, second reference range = 4.44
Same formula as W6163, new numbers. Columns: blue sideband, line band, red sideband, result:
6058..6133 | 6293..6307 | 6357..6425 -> 0.03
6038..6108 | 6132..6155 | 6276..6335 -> 0.01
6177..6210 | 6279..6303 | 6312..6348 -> 0.02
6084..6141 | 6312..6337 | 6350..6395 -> 0.01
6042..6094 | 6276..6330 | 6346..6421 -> 0.02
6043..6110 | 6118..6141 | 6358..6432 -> 0.05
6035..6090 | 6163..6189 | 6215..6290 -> 0.05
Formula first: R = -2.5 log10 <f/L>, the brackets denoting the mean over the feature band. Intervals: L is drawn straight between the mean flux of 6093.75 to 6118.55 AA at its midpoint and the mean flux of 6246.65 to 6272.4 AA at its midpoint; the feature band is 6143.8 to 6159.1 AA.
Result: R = -0.03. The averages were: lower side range 4.53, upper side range 4.19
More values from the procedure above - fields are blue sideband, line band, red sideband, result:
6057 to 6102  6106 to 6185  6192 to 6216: 0.04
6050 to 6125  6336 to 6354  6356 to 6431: -0.01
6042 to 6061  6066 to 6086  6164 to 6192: -0.02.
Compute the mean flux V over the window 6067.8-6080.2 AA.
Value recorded 4.8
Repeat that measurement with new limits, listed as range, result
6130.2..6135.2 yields 4.81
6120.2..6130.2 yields 4.21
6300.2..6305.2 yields 4.22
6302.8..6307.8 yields 4.49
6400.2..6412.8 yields 4.43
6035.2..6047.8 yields 4.68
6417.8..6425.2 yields 4.53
